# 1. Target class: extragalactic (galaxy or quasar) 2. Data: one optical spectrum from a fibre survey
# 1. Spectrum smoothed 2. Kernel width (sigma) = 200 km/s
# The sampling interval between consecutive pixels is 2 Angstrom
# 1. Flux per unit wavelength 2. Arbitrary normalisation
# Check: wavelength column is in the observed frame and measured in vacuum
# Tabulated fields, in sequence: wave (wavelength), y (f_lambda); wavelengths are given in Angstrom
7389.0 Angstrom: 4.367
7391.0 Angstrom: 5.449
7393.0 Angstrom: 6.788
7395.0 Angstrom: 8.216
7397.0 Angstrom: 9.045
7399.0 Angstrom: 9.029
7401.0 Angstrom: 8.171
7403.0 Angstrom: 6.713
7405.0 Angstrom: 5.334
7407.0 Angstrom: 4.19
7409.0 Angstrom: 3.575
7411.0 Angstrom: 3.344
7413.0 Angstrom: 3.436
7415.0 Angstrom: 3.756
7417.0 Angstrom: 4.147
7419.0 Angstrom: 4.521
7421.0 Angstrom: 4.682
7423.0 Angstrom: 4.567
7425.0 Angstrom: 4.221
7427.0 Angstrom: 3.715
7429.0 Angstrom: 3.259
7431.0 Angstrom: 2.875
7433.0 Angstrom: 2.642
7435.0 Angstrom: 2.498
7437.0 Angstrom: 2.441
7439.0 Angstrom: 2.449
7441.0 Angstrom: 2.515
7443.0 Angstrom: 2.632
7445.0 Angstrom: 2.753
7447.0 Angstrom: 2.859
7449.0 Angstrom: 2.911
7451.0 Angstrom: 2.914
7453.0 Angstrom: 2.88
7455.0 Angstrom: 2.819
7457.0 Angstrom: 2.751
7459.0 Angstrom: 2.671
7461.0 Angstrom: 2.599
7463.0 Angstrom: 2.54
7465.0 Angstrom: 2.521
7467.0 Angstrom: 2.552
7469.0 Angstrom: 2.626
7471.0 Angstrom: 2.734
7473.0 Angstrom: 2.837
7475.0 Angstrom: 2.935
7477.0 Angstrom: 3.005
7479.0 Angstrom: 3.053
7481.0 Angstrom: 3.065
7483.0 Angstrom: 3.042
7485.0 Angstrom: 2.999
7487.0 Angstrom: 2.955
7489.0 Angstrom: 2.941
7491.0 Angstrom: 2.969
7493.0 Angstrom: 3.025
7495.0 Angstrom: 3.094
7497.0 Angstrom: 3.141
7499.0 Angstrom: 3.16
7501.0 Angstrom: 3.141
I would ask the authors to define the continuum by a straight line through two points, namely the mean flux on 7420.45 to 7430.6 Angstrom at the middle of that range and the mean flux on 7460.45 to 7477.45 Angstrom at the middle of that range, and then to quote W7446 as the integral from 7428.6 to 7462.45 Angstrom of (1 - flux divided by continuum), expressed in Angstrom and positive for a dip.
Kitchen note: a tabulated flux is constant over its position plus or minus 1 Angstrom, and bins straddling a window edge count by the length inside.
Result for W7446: 6.5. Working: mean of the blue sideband 3.99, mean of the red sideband 2.7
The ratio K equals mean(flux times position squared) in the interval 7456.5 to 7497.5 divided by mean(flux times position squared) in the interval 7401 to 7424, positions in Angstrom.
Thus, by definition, 0.64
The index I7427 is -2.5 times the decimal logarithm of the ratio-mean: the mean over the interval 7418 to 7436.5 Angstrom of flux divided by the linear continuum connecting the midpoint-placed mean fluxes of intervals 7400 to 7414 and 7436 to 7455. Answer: 0.06 mag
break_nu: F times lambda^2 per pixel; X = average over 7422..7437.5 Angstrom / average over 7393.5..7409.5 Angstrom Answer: 0.5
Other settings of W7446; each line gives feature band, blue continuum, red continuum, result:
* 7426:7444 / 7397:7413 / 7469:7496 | 7.42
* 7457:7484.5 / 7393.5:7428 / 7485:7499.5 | 6.32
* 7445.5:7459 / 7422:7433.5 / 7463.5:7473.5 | 0.79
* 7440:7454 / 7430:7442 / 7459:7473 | -1.04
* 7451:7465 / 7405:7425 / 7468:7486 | 2.44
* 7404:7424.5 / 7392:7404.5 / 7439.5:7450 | 6.34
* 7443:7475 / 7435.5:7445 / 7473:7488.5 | 0.08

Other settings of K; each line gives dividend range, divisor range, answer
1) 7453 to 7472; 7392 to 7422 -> 0.48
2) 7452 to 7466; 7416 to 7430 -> 0.65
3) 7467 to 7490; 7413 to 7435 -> 0.79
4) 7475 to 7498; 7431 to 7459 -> 1.13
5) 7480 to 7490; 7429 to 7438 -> 1.13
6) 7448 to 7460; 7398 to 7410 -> 0.46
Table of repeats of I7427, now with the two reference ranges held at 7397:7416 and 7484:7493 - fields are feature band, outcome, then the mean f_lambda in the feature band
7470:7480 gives 0.16 mag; 2.91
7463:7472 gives 0.36 mag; 2.6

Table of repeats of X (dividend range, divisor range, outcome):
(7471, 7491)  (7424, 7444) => 1.03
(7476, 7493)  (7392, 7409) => 0.44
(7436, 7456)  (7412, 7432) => 0.70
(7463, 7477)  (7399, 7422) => 0.56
